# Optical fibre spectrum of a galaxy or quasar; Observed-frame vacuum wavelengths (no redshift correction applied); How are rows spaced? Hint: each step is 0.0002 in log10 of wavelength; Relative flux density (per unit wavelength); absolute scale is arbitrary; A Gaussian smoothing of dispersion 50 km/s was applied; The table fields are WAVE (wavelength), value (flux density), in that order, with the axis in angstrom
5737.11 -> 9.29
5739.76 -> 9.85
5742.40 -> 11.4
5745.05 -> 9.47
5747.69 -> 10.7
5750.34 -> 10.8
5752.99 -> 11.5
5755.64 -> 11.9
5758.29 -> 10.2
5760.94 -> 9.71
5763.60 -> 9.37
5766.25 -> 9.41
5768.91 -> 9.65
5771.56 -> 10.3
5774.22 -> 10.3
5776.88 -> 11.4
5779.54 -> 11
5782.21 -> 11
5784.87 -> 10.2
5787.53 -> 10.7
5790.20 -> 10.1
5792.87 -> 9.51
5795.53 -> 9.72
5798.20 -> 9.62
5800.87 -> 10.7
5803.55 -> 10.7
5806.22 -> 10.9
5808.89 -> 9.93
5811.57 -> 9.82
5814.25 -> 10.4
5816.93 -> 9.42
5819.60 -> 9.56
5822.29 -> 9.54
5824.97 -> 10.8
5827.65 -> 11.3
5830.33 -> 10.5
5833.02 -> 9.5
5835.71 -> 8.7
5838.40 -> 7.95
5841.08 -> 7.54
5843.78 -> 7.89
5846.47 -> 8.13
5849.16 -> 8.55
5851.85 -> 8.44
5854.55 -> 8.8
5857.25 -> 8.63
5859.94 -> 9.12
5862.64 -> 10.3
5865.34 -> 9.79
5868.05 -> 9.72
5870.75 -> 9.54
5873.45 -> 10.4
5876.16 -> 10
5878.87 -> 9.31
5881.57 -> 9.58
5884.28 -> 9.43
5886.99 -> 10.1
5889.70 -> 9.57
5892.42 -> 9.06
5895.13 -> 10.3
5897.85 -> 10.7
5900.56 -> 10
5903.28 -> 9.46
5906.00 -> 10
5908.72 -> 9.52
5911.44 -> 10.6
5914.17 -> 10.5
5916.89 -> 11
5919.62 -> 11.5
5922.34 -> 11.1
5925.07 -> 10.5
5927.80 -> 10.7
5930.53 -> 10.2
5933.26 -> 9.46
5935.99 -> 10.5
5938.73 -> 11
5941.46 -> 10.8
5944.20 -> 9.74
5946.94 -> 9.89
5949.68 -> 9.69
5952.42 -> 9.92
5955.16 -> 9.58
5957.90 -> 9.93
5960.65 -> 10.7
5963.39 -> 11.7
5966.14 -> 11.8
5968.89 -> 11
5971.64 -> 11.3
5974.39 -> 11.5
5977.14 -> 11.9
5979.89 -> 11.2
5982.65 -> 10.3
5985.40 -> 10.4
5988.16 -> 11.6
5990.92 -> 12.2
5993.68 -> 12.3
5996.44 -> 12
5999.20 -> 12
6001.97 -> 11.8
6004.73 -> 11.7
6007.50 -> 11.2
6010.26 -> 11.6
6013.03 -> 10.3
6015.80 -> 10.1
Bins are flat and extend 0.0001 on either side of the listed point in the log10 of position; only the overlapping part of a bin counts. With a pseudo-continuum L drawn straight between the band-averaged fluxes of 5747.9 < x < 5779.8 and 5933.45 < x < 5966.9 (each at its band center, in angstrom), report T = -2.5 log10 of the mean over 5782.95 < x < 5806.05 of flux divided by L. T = 0.02 mag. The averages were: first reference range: 10.5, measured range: 10.2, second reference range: 10.4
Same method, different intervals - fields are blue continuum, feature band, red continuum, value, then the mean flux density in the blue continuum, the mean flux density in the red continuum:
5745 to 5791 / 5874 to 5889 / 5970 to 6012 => 0.13 mag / 10.5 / 11.5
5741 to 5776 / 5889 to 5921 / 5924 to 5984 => 0.04 mag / 10.4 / 10.6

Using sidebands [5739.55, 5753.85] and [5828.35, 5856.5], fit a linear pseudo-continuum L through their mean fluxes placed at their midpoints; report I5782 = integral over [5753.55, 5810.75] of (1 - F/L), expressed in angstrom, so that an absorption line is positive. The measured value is -2.4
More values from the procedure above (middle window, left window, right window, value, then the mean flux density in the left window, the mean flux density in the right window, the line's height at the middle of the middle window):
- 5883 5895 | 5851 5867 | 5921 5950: 0.05 angstrom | 9.21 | 10.3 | 9.65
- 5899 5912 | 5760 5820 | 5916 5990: 0.82 angstrom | 10.2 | 10.7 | 10.5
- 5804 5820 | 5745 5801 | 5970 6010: 0.74 angstrom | 10.3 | 11.5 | 10.6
